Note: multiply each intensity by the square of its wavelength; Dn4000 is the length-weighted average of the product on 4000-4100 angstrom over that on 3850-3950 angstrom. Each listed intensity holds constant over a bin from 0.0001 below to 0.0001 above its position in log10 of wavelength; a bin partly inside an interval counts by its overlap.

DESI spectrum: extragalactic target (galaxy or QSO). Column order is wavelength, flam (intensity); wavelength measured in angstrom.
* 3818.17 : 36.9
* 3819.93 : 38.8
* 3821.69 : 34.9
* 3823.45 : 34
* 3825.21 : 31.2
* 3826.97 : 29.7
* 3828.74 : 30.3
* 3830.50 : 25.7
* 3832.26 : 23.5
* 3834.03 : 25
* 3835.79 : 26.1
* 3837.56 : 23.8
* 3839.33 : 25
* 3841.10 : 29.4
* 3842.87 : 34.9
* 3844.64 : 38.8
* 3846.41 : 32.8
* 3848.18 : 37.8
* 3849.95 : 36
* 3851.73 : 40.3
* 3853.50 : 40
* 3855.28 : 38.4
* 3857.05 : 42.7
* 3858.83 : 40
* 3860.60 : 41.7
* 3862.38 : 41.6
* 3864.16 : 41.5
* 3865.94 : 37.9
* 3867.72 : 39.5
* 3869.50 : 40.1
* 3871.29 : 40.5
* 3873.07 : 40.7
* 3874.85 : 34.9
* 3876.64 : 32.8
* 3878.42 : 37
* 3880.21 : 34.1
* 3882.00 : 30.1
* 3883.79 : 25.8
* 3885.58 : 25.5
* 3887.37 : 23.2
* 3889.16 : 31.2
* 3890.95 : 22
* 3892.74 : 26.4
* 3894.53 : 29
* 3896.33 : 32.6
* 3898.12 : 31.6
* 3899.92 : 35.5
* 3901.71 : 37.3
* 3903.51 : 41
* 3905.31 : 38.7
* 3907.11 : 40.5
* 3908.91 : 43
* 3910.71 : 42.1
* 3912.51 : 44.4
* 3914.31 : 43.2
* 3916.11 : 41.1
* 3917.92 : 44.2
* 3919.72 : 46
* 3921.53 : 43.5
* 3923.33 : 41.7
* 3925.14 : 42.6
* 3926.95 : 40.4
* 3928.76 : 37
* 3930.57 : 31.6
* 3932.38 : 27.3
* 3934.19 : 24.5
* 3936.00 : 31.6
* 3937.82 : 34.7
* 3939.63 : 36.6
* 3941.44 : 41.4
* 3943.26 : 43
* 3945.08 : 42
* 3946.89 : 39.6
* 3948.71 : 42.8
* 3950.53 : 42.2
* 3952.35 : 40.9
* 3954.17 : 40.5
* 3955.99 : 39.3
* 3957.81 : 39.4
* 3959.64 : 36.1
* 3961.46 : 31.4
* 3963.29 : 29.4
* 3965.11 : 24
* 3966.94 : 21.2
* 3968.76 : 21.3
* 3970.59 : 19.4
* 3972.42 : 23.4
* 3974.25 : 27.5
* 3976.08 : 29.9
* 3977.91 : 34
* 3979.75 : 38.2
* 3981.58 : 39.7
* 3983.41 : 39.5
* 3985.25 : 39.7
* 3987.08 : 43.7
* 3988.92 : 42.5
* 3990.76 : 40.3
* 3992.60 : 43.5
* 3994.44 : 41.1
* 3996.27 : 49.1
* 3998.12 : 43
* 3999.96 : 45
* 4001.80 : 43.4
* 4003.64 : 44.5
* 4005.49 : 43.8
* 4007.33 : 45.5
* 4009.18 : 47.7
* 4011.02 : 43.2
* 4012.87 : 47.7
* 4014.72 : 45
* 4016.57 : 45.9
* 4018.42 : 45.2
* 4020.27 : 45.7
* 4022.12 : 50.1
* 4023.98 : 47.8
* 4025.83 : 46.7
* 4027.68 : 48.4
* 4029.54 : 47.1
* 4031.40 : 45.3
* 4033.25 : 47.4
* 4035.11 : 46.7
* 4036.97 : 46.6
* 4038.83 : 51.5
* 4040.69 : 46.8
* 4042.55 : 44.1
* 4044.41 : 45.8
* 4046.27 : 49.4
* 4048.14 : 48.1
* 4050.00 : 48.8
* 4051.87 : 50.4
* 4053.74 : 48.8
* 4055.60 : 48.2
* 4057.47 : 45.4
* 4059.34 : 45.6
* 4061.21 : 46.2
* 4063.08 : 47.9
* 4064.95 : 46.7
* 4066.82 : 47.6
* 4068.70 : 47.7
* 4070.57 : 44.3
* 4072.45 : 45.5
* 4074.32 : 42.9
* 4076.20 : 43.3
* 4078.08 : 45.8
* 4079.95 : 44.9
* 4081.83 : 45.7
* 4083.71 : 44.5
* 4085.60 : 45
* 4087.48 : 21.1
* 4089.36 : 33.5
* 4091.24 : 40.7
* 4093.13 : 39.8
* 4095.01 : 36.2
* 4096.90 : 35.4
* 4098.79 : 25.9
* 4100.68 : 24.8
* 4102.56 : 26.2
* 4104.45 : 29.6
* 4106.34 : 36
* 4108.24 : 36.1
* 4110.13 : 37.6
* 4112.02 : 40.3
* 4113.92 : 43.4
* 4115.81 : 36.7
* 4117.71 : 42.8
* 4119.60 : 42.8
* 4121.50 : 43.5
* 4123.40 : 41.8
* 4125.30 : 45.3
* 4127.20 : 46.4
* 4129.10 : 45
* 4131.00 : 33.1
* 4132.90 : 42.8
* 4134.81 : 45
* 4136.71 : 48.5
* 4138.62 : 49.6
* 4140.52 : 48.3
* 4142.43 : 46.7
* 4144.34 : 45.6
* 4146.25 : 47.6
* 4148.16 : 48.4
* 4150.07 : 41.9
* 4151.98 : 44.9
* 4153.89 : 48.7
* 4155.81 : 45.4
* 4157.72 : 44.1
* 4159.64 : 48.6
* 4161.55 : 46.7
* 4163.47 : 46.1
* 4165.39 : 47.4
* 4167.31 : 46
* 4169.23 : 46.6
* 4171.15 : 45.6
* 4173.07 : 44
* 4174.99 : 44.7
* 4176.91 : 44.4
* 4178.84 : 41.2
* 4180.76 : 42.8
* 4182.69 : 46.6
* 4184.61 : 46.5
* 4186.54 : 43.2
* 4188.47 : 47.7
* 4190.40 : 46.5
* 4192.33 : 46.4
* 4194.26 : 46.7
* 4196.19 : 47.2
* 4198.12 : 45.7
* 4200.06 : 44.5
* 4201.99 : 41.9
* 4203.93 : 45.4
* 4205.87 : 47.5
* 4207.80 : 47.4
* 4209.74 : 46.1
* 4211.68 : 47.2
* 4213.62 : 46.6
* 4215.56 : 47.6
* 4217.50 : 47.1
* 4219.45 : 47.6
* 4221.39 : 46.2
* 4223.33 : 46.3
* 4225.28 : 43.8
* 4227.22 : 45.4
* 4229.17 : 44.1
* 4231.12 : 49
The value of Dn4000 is 1.30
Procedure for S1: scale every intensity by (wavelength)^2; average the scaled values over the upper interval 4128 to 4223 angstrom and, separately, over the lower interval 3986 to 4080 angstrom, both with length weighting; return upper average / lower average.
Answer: 1.07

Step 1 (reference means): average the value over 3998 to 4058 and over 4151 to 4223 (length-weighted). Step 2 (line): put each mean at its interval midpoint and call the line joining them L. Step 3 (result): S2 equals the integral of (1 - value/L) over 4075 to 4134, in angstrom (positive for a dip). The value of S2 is 9.8 angstrom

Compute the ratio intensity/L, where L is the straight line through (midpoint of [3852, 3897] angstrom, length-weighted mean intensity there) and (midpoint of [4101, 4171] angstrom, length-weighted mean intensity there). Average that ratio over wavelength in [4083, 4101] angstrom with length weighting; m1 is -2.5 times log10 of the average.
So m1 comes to 0.193 mag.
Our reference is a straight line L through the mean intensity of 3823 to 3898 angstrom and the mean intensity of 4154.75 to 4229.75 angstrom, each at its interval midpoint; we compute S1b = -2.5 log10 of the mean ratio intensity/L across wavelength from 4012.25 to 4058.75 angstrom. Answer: -0.187 mag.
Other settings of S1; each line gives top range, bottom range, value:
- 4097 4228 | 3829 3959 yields 1.38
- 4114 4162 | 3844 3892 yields 1.43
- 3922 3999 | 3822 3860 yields 1.17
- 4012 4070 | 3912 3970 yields 1.35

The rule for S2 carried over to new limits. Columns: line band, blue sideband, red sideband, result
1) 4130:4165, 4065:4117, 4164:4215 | -2.48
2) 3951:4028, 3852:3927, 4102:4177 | 0.91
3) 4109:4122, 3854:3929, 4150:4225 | 0.86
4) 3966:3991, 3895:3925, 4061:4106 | 4.55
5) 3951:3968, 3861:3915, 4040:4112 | 1.84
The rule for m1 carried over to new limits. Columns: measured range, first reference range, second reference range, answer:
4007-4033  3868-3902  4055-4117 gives -0.24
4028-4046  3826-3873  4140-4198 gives -0.14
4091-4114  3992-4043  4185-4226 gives 0.32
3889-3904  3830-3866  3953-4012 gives 0.12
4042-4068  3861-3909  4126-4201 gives -0.15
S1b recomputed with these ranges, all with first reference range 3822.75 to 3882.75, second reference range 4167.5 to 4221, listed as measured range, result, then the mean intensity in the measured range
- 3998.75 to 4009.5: -0.13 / 44.8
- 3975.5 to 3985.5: 0.06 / 36.9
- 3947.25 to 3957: -0.09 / 41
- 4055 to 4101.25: 0.01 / 41.4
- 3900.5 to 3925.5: -0.15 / 42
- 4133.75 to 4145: -0.08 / 47.3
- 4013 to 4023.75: -0.16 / 46.5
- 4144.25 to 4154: -0.04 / 46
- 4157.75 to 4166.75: -0.05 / 46.8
